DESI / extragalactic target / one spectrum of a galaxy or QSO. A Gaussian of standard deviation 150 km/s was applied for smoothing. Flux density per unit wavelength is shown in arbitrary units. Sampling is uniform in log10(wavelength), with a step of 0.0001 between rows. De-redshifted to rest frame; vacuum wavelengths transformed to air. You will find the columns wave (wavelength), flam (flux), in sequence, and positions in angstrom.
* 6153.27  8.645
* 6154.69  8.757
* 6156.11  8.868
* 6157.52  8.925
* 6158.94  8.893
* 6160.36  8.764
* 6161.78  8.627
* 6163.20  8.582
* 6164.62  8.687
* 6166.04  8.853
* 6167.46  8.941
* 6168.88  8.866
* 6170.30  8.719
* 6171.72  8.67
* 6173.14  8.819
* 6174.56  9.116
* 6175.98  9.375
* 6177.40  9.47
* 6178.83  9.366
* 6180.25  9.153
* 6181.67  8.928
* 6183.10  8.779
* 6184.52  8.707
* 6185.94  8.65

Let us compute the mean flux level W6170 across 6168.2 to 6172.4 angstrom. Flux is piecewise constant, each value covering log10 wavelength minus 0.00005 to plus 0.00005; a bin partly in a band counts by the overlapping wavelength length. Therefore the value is 8.75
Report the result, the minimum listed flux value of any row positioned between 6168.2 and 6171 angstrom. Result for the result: 8.719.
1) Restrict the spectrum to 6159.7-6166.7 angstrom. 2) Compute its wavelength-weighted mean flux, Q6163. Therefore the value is 8.7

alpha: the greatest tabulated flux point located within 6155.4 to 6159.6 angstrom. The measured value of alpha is 8.925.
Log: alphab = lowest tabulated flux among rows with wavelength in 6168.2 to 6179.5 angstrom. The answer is 8.67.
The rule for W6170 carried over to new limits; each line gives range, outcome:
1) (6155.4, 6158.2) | 8.92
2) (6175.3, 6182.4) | 9.25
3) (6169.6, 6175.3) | 8.84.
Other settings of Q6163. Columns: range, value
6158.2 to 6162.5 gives 8.75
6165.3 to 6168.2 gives 8.89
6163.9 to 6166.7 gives 8.76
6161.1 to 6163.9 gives 8.6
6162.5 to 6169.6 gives 8.79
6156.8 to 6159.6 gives 8.93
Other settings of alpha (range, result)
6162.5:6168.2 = 8.941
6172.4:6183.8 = 9.47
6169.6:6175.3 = 9.116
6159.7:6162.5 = 8.764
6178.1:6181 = 9.366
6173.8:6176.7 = 9.375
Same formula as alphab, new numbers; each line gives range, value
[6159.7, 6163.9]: 8.582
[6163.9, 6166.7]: 8.687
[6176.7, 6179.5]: 9.366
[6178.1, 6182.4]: 8.928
